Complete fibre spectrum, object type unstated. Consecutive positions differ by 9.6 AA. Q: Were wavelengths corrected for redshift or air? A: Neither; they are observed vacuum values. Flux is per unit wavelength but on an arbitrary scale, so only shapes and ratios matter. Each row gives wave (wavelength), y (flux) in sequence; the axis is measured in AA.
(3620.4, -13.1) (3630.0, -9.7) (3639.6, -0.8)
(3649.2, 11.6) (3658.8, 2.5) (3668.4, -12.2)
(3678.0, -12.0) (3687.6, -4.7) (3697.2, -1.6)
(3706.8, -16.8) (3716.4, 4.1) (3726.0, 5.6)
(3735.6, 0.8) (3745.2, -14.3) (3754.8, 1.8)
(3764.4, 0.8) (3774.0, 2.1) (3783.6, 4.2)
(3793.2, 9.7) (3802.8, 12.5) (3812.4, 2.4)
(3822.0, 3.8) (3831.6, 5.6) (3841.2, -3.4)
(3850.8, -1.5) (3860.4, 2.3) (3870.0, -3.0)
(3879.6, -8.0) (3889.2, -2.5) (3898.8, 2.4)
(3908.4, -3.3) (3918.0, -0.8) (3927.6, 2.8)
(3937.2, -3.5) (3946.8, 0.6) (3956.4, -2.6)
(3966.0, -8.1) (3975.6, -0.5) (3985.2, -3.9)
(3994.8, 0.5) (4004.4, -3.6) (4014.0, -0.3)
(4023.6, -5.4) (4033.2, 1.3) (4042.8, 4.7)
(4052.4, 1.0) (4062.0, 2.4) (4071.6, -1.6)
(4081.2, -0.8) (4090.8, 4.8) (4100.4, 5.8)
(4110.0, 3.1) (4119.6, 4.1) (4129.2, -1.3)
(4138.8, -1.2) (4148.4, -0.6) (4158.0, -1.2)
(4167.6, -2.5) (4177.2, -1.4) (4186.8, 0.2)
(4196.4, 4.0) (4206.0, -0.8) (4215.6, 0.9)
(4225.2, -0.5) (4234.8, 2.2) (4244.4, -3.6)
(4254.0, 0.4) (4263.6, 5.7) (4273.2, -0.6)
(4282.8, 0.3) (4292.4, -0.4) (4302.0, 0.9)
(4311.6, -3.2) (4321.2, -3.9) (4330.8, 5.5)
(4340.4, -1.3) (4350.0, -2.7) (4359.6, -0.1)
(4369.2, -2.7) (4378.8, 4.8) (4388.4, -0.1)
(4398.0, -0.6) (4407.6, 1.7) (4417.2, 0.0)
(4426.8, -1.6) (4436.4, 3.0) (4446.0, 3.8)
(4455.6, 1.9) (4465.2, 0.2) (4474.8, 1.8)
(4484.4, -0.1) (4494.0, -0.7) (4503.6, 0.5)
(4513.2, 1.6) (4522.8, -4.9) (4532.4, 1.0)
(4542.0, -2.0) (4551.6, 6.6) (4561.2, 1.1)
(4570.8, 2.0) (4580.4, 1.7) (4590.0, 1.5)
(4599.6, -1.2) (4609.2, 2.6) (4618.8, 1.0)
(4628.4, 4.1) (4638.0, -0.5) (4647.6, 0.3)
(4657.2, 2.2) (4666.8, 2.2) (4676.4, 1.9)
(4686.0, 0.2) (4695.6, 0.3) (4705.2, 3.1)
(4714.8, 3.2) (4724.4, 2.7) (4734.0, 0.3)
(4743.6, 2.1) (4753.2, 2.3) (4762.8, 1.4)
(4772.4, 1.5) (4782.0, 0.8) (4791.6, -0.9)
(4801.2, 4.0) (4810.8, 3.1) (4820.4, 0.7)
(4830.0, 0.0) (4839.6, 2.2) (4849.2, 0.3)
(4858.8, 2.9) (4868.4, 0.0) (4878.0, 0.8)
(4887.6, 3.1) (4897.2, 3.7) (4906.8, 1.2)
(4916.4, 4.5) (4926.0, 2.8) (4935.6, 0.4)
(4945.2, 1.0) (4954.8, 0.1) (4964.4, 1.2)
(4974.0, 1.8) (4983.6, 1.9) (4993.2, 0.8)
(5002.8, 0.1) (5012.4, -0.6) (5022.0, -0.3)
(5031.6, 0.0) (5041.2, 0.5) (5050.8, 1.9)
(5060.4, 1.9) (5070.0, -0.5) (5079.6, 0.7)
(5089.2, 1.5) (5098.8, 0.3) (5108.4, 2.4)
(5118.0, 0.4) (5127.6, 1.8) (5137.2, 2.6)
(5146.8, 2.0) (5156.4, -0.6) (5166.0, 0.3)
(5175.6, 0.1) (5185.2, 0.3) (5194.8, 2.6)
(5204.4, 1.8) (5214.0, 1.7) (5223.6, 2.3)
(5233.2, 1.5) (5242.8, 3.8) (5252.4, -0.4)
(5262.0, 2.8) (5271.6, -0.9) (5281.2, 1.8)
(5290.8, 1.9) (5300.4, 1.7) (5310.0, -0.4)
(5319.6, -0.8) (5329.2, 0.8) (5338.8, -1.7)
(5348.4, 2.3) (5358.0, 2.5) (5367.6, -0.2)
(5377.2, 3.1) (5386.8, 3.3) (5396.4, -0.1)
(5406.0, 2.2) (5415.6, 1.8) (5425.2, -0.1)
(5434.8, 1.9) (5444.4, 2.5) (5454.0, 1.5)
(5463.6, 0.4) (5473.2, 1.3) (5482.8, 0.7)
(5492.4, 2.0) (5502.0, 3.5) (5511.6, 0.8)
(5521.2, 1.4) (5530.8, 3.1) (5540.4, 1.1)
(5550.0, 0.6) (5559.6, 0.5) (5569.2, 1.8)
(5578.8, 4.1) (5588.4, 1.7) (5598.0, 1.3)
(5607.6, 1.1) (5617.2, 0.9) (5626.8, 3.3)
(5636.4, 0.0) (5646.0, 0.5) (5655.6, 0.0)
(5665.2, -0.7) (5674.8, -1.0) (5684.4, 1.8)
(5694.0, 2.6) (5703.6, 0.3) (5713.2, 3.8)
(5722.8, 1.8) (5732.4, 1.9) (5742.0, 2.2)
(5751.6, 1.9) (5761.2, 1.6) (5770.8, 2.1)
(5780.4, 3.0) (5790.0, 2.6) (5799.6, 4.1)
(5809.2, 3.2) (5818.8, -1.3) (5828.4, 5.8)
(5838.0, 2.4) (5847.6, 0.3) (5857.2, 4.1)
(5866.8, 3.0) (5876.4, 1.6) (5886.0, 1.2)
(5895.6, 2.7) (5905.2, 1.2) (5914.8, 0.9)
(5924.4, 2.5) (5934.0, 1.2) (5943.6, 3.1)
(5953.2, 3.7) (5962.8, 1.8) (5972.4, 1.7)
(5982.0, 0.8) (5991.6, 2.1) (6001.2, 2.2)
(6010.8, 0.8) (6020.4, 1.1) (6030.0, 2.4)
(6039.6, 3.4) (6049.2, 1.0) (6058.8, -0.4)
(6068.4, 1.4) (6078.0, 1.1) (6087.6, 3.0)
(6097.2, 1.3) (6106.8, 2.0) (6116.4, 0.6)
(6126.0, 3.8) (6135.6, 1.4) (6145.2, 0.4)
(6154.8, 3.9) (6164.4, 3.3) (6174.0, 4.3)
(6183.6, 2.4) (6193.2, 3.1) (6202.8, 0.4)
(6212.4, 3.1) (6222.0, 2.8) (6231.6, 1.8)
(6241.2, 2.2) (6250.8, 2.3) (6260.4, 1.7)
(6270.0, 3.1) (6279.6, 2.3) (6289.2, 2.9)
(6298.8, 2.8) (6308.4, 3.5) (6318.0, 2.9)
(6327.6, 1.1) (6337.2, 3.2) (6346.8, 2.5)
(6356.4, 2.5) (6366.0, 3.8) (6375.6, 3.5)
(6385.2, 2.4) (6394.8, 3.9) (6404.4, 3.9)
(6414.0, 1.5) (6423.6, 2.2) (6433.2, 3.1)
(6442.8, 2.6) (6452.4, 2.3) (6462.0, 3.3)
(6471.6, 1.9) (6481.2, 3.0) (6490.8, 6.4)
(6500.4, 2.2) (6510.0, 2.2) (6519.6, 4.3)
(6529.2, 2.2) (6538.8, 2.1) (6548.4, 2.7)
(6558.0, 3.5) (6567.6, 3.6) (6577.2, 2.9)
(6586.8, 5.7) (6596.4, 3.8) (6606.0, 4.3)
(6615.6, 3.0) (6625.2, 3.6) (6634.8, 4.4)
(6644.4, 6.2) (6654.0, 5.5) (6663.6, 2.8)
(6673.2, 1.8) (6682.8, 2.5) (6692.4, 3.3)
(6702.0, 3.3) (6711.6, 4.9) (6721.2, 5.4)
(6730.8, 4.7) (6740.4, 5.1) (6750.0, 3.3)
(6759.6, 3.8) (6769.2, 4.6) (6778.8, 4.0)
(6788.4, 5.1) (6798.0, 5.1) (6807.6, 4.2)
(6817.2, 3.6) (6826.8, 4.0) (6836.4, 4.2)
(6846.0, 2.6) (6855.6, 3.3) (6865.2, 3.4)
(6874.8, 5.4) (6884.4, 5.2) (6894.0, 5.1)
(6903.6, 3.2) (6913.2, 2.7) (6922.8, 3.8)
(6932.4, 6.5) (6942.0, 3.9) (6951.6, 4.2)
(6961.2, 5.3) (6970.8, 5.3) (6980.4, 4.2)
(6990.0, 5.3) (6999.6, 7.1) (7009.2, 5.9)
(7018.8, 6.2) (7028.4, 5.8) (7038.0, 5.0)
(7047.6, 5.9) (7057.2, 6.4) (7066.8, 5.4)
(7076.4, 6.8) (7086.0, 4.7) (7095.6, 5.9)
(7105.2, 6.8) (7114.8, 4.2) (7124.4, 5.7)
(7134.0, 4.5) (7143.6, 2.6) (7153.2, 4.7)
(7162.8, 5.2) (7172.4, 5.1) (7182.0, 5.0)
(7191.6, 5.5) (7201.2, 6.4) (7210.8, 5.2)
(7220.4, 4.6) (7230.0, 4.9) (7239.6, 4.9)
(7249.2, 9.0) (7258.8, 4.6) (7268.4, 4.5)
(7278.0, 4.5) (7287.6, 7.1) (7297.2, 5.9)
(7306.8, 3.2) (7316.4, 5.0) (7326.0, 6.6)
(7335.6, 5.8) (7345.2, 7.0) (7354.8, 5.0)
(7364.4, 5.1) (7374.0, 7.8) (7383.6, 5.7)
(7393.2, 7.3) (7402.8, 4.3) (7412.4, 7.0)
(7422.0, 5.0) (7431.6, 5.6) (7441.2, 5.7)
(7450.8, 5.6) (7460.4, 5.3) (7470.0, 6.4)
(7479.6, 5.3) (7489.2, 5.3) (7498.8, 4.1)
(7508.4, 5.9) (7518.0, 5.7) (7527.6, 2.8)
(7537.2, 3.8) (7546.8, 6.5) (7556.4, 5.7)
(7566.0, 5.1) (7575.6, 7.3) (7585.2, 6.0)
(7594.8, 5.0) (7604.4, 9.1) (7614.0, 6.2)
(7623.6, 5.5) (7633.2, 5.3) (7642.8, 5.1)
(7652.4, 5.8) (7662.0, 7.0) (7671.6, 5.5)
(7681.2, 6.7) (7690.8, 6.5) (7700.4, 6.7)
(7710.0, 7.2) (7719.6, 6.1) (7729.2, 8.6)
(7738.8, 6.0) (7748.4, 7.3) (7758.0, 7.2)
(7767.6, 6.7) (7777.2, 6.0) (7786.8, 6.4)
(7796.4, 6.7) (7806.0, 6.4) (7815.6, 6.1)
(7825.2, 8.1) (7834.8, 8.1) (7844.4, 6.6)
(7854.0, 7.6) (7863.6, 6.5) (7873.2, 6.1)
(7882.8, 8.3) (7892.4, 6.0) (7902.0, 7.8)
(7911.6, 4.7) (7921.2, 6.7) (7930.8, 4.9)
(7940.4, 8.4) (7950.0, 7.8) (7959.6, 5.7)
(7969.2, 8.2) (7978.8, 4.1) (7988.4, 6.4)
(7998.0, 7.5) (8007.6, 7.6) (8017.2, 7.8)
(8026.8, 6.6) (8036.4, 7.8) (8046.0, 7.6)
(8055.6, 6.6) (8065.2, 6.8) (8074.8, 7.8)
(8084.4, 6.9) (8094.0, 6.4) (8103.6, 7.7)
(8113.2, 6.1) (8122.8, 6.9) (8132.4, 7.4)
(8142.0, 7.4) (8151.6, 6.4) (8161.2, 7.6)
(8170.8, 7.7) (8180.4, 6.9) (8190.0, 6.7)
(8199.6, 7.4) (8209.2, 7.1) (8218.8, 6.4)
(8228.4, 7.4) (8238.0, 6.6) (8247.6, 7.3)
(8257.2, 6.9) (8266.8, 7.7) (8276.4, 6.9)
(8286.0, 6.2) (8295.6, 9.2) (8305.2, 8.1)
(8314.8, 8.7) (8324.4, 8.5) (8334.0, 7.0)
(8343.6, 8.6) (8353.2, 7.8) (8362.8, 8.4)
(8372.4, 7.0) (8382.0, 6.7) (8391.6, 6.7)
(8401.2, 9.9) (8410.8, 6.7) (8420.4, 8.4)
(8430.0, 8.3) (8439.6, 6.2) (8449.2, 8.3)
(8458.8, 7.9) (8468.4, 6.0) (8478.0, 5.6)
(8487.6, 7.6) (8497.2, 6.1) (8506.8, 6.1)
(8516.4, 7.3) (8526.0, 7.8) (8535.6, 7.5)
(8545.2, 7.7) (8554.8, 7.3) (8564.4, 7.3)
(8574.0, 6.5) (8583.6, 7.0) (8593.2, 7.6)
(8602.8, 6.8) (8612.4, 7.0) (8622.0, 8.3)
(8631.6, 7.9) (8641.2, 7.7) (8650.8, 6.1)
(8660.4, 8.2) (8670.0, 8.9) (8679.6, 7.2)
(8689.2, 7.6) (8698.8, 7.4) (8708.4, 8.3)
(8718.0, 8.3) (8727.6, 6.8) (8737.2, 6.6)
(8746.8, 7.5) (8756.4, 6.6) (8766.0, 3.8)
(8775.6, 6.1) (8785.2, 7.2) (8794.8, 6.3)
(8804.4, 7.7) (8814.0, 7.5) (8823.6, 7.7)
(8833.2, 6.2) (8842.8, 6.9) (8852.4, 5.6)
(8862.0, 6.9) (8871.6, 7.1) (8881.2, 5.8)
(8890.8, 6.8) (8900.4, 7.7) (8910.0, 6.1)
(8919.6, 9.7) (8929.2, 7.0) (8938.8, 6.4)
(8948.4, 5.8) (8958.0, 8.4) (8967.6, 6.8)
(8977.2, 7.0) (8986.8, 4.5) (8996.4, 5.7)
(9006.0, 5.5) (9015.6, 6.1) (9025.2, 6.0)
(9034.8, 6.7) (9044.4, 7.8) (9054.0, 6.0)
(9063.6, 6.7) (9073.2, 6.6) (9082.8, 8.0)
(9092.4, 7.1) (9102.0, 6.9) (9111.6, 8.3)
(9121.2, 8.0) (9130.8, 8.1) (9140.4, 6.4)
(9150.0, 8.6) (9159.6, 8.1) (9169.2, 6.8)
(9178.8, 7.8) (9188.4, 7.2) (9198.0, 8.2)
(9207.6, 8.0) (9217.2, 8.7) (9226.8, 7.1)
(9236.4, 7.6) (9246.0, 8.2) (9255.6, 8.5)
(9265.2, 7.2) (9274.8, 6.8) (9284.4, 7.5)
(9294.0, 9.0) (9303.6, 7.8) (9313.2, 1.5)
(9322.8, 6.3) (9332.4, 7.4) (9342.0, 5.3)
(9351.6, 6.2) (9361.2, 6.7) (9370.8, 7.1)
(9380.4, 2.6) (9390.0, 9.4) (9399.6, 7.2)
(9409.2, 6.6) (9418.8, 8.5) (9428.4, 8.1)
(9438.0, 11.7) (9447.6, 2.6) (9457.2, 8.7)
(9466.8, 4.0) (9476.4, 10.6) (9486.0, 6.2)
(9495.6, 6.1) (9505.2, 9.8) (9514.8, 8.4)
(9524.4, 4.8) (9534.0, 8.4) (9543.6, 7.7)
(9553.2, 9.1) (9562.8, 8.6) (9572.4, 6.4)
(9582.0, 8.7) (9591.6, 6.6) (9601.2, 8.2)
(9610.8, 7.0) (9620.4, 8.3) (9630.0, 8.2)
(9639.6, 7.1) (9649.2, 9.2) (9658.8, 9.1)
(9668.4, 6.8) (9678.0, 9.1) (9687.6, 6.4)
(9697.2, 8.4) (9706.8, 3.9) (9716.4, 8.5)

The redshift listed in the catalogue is 0.740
